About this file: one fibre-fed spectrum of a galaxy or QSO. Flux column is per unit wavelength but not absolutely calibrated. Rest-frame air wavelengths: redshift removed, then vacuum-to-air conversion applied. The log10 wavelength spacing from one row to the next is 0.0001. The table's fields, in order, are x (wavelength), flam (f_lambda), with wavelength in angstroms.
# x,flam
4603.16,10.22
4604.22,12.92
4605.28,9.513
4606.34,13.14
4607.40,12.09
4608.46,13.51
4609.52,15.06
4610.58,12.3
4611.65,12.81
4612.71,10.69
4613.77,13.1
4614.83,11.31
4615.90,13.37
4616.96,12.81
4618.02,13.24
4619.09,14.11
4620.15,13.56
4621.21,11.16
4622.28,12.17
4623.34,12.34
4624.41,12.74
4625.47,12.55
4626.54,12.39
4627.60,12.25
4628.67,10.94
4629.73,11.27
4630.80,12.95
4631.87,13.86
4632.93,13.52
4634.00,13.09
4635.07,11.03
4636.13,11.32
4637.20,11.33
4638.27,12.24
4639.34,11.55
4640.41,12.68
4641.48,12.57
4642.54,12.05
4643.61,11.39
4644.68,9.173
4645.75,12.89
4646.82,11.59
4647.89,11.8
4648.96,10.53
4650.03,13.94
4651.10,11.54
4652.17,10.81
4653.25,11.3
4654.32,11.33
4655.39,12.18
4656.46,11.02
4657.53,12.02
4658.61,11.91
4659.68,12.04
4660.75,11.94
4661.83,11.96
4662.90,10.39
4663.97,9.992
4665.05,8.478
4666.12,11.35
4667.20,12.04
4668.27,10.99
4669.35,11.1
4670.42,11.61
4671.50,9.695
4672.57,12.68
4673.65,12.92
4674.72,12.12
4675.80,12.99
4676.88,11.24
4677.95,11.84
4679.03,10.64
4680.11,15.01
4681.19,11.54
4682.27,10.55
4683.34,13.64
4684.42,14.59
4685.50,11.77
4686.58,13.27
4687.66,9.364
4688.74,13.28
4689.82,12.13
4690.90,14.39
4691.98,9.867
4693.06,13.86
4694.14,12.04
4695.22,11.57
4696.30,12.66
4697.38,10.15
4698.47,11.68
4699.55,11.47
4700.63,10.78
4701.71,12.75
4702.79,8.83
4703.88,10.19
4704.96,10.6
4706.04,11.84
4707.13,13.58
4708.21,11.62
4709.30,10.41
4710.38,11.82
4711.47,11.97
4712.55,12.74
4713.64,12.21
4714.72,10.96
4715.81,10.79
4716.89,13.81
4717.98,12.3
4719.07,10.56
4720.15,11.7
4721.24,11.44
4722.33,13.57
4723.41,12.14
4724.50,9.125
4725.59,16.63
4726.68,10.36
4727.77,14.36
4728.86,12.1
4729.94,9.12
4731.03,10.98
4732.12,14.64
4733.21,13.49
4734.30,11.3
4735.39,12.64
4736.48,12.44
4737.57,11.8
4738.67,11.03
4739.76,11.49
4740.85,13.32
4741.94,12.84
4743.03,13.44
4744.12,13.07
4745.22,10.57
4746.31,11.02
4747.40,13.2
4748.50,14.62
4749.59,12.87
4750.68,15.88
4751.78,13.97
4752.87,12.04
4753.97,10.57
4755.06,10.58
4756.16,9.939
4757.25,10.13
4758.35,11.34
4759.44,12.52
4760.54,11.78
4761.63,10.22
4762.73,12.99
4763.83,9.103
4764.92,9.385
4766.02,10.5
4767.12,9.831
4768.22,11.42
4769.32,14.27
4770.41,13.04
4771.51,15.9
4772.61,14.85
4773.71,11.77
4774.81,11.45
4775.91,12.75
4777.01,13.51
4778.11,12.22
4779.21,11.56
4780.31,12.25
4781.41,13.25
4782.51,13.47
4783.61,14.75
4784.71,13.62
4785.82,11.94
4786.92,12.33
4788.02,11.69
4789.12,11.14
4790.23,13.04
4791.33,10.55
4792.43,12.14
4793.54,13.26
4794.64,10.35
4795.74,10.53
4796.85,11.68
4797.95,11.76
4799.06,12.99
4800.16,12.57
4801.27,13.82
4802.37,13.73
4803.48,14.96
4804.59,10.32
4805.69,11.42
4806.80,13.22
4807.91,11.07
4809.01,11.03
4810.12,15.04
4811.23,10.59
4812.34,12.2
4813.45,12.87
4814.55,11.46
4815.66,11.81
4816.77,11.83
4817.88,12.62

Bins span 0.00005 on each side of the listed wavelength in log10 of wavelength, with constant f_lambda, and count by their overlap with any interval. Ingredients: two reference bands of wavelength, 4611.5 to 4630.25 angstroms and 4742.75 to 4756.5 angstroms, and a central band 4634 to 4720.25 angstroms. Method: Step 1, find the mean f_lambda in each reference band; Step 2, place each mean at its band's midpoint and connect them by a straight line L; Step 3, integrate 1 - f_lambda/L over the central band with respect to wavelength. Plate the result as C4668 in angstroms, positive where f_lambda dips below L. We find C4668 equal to 4.8 angstroms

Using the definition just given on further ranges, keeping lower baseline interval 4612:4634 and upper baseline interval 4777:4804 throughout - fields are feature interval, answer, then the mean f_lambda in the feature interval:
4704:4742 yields 1.51 angstroms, 12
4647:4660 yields 0.87 angstroms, 11.7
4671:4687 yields 0.29 angstroms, 12.3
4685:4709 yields 1.57 angstroms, 11.7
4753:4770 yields 2.03 angstroms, 11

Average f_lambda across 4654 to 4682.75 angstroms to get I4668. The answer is 11.5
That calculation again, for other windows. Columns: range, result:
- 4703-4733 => 11.9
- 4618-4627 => 12.7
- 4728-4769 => 11.9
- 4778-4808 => 12.4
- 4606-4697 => 12.1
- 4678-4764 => 12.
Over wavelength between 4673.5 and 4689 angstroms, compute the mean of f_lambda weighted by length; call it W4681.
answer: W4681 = 12.3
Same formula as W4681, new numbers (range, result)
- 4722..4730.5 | 12.1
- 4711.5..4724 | 12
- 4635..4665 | 11.5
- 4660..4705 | 11.7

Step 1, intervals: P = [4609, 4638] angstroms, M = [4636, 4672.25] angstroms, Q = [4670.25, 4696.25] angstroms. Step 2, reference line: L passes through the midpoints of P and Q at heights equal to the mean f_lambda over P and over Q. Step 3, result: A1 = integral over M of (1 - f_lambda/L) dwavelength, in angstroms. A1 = 2.7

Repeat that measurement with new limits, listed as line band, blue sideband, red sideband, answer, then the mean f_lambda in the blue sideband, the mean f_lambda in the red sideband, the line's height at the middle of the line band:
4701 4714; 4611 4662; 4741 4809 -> 0.7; 12.1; 12.2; 12.2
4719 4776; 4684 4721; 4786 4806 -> -0.8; 11.8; 12.1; 12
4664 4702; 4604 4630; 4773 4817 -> 1.7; 12.5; 12.3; 12.4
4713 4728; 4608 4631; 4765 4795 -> 0.5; 12.6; 12.4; 12.5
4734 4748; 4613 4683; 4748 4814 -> -0.1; 11.9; 12.2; 12.1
